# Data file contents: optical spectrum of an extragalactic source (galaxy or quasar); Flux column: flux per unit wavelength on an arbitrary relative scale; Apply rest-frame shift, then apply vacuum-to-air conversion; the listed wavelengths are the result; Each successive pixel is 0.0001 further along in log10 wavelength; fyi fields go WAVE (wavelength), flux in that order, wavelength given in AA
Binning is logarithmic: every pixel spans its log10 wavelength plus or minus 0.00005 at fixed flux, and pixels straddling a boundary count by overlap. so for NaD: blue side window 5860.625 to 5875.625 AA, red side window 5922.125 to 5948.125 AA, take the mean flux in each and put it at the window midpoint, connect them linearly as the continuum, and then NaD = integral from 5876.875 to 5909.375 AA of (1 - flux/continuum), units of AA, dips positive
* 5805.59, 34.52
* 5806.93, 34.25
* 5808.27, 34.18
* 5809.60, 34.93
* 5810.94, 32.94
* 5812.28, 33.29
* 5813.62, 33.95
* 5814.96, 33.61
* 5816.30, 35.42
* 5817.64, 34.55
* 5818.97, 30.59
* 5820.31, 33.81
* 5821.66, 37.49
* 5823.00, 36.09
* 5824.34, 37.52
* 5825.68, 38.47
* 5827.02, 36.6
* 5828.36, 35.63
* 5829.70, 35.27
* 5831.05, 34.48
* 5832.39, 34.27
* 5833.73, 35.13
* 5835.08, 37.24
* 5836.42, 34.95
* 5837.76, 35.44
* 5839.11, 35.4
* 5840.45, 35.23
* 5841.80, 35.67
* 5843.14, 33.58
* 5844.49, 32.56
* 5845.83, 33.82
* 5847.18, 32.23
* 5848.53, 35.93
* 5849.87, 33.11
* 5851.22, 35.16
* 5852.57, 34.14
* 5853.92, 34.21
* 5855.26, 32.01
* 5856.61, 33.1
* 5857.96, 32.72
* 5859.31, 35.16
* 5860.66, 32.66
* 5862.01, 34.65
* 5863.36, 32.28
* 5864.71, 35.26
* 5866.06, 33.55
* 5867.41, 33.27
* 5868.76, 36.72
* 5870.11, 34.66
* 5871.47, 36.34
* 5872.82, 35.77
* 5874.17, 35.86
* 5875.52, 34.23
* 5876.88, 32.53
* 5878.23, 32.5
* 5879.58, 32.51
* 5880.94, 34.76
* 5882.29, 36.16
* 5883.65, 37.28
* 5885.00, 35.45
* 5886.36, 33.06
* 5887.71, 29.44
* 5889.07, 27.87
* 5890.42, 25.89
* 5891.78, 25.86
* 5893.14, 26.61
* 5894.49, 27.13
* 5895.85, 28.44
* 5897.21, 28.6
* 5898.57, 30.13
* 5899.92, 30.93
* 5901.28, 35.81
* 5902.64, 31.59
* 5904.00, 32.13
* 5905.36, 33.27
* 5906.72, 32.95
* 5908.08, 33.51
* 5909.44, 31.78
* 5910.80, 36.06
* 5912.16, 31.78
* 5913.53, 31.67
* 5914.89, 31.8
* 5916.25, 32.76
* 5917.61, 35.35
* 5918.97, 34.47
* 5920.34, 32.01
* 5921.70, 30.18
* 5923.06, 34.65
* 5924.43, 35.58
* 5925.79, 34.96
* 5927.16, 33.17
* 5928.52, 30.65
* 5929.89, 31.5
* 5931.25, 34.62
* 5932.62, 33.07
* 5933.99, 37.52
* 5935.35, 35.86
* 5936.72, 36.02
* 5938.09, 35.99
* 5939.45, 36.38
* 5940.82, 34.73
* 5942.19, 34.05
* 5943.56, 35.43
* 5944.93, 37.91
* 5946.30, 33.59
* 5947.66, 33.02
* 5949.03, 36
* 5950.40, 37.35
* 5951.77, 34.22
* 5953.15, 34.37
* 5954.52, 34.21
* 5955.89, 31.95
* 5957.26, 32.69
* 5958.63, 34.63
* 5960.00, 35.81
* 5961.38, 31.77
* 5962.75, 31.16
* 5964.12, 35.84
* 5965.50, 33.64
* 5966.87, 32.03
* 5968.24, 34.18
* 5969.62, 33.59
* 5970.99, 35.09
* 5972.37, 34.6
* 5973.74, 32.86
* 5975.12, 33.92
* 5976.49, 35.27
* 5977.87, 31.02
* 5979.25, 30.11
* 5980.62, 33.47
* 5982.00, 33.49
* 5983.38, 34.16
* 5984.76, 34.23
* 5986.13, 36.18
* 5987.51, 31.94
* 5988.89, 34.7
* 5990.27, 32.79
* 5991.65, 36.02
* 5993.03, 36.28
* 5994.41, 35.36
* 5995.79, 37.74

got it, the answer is 3.1 AA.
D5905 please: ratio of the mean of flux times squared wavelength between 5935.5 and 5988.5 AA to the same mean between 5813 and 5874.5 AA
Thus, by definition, 1.02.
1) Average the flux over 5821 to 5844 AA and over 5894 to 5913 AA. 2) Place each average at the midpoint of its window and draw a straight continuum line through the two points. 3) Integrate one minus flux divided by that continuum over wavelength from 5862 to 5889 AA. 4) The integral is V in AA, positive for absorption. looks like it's -0.7 AA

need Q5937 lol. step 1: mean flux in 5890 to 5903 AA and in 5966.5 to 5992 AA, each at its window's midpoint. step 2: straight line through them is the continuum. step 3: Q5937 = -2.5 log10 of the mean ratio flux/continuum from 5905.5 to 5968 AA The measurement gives -0.089 mag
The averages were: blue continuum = 29.1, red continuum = 33.7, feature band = 34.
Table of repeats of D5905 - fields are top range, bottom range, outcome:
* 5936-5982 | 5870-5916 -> 1.09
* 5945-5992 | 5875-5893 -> 1.09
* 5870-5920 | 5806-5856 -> 0.95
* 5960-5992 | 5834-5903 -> 1.05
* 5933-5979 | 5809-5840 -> 1.02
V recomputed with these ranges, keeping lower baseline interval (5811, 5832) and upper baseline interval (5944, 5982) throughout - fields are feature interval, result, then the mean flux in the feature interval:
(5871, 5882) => 0.1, 34.4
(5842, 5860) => 0.6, 33.7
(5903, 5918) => 0.6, 32.9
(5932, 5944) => -0.5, 35.5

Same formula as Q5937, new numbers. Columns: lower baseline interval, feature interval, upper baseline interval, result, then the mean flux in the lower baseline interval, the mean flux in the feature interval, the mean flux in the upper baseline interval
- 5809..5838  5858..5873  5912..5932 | -0.01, 35.1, 34.4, 33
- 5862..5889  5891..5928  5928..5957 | 0.08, 34.2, 32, 34.7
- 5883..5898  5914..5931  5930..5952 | 0.00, 29.6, 33.1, 35.3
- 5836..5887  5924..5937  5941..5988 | 0.00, 34.3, 34.2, 34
